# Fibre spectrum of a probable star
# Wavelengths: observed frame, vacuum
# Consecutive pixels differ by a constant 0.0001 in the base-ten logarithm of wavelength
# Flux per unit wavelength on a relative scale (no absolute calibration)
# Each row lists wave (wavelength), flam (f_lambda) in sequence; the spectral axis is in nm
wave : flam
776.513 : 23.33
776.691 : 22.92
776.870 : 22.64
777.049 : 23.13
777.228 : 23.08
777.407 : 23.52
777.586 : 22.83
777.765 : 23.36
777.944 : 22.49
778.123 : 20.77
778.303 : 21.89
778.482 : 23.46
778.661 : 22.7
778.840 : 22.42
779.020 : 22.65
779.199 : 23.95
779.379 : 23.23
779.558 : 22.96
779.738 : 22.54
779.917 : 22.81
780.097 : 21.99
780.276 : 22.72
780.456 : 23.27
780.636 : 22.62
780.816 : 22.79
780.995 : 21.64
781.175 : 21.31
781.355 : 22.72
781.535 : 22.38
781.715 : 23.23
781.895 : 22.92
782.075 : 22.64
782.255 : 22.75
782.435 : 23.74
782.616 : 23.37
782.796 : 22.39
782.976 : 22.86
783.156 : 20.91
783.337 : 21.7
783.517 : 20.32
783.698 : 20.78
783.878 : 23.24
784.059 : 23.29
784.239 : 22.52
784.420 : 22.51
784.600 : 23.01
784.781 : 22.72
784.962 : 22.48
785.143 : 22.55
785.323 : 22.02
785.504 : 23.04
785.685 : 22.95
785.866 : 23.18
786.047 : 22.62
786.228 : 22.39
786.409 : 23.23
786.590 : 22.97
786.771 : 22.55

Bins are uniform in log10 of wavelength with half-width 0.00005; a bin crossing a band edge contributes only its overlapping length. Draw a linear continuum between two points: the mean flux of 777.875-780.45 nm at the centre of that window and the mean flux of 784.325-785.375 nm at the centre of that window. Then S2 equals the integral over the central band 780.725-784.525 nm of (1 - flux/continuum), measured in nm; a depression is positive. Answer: 0.036 nm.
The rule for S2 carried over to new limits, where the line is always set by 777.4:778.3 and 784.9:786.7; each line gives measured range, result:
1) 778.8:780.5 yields -0.03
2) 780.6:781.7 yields 0.01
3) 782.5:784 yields 0.04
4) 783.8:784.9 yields -0.01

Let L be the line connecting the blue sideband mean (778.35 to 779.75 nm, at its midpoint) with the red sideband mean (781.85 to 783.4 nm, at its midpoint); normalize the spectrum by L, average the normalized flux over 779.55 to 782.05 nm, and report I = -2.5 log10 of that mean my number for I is 0.011 mag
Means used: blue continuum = 23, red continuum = 22.6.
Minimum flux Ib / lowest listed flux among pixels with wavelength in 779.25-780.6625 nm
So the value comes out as 21.99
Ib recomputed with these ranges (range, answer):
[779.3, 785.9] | 20.32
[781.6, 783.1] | 22.39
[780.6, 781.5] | 21.31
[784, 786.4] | 22.02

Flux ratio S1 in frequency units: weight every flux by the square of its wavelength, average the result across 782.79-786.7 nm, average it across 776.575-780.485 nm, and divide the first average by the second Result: 1.0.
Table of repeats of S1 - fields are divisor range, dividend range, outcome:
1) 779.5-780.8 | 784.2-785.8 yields 1.01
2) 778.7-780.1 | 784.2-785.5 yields 1.00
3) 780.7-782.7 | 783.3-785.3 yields 0.99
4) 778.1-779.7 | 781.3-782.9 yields 1.02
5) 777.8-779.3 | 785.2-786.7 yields 1.03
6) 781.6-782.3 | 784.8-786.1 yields 1.00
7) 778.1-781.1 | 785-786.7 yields 1.02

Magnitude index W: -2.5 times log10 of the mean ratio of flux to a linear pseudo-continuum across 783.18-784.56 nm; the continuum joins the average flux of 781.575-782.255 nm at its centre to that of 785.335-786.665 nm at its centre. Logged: 0.04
